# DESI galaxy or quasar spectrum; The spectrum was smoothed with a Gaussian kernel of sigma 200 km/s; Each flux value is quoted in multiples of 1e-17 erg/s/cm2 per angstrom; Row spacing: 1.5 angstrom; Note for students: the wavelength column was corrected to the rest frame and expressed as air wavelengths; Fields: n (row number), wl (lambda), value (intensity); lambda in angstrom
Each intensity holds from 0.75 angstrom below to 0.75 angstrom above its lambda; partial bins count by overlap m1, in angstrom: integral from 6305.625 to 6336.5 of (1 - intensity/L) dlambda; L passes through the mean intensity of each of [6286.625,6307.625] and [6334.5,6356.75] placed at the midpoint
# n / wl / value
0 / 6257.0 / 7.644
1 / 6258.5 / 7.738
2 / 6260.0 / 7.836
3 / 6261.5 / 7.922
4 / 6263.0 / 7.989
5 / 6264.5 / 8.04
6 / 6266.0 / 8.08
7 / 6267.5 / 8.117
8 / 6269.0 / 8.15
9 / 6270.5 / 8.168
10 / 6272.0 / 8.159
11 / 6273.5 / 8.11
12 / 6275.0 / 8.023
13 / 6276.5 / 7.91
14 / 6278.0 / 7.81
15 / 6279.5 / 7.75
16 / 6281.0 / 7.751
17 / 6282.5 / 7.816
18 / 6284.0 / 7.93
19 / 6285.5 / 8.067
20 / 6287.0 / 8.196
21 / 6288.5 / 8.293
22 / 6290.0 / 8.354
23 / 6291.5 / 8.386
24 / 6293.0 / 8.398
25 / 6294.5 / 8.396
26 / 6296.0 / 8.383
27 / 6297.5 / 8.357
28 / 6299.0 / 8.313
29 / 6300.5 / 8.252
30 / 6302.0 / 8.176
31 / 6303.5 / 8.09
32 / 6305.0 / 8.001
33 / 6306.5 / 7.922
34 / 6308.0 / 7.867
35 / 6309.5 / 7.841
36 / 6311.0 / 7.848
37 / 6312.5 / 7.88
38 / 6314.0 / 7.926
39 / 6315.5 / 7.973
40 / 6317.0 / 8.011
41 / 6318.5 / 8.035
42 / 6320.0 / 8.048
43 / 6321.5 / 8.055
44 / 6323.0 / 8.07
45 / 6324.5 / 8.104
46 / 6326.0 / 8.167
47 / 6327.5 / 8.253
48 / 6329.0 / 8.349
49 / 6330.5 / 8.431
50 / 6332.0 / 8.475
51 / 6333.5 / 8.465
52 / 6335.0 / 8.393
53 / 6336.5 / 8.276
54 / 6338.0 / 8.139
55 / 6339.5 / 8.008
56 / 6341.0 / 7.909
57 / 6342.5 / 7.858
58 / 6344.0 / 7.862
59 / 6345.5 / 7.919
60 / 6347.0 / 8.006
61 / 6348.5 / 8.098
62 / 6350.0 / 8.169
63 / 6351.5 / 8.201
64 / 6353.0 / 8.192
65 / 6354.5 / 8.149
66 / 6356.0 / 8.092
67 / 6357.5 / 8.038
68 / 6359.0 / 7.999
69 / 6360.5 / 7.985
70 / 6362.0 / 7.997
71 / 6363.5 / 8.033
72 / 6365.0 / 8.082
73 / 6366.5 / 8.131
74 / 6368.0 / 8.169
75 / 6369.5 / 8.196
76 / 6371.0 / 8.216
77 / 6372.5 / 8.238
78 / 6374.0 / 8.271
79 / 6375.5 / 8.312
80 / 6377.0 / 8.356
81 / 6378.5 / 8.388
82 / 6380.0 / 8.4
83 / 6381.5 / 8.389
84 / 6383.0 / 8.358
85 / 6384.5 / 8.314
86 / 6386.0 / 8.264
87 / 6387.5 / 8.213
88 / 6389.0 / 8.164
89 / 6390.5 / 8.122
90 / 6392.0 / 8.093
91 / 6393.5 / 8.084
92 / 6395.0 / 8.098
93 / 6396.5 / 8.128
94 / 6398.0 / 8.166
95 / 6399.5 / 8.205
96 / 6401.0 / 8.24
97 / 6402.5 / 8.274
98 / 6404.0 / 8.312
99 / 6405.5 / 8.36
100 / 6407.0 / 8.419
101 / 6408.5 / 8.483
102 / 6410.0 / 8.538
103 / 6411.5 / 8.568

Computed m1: 0.2 angstrom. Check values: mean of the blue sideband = 8.25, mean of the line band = 8.11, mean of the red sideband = 8.08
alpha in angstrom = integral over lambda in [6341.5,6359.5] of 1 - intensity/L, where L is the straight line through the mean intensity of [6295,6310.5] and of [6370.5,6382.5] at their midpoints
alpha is 0.4 angstrom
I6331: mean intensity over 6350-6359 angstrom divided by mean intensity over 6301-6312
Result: 1.02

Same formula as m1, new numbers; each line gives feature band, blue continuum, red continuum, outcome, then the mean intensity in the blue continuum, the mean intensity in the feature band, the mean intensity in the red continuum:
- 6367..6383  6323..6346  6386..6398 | -0.3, 8.17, 8.29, 8.14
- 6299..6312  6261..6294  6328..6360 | 0.1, 8.07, 8.02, 8.14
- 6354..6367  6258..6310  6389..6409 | 0.2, 8.08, 8.05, 8.22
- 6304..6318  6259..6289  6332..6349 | 0.2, 8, 7.92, 8.1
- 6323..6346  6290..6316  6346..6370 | -0.2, 8.13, 8.17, 8.09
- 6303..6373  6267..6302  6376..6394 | 1.0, 8.14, 8.09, 8.27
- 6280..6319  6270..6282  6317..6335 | -0.1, 7.95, 8.09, 8.22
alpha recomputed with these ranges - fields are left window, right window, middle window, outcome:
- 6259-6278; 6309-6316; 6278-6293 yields -0.2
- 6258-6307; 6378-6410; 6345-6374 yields 0.4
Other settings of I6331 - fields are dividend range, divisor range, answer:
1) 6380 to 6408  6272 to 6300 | 1.01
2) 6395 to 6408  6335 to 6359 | 1.02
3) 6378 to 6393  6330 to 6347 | 1.01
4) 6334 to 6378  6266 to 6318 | 1.00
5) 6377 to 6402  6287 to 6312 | 1.01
